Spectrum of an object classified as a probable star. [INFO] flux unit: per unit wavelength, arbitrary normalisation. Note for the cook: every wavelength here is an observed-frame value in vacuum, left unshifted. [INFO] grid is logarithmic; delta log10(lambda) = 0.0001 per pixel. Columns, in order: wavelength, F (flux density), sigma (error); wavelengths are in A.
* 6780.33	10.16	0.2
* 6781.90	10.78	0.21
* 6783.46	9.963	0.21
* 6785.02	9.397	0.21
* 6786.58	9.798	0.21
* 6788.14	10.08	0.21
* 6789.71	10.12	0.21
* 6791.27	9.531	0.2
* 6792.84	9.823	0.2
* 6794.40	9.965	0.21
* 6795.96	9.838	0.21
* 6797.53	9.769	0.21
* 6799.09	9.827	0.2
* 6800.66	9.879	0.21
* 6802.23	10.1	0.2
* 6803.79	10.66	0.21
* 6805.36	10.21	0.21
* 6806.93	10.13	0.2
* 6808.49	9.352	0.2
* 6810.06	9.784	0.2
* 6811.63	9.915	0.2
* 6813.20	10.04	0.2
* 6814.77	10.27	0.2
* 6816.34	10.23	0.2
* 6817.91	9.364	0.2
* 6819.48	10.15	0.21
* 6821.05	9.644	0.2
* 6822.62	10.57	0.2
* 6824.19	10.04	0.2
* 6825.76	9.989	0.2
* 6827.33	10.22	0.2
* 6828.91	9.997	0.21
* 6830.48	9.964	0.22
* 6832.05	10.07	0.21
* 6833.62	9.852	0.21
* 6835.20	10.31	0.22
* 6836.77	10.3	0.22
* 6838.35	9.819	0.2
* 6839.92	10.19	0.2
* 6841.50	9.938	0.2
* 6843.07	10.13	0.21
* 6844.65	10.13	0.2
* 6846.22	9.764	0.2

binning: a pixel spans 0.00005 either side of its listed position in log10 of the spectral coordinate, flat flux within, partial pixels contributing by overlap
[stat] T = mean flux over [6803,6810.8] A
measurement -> 10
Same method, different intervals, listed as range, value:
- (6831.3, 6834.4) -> 9.97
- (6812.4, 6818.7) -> 9.97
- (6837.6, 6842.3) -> 10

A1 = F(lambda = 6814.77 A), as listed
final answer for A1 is 10.27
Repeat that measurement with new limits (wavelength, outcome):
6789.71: 10.12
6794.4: 9.965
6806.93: 10.13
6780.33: 10.16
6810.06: 9.784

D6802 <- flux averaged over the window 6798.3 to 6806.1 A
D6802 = 10.1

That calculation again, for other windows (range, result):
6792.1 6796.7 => 9.9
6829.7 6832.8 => 10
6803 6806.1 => 10.4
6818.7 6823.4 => 10.1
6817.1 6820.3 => 9.76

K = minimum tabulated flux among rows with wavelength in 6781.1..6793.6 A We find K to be 9.397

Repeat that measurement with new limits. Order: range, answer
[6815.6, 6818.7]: 9.364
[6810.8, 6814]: 9.915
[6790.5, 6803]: 9.531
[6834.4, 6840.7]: 9.819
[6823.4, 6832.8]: 9.964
